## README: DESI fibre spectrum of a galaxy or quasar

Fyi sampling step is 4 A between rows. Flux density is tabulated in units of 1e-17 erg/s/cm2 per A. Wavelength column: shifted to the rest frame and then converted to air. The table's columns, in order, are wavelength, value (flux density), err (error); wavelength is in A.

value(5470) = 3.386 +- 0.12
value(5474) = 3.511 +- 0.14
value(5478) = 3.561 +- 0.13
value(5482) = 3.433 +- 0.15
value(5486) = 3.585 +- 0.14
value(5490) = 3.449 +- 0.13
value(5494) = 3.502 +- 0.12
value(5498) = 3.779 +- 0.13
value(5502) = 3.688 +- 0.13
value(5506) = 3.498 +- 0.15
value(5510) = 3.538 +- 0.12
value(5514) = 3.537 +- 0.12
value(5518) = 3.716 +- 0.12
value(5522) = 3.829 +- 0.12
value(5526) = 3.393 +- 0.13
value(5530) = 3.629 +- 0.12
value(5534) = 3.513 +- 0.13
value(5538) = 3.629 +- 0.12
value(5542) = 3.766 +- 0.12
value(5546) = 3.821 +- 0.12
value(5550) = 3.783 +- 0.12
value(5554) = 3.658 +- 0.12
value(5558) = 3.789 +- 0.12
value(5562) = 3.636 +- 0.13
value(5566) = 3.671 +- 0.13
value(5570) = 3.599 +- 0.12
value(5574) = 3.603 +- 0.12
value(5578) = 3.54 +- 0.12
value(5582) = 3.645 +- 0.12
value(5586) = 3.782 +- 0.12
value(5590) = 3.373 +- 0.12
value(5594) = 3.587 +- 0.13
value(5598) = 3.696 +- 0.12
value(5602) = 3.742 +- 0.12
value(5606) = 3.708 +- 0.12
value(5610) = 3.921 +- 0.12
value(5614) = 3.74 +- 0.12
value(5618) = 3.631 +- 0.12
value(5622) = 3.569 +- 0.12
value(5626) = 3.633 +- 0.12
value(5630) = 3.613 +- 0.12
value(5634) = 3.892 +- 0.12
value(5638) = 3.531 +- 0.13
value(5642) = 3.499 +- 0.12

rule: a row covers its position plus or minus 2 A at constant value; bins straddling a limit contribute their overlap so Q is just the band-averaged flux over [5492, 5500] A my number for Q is 3.64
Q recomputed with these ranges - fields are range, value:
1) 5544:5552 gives 3.8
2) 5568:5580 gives 3.58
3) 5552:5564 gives 3.69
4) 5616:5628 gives 3.61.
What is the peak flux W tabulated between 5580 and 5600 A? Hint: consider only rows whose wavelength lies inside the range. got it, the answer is 3.782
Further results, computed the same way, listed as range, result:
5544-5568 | 3.821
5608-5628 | 3.921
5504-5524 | 3.829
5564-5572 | 3.671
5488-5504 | 3.779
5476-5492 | 3.585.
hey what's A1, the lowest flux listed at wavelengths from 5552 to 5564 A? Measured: 3.636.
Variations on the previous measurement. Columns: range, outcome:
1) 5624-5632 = 3.613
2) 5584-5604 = 3.373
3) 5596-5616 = 3.696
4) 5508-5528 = 3.393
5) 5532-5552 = 3.513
